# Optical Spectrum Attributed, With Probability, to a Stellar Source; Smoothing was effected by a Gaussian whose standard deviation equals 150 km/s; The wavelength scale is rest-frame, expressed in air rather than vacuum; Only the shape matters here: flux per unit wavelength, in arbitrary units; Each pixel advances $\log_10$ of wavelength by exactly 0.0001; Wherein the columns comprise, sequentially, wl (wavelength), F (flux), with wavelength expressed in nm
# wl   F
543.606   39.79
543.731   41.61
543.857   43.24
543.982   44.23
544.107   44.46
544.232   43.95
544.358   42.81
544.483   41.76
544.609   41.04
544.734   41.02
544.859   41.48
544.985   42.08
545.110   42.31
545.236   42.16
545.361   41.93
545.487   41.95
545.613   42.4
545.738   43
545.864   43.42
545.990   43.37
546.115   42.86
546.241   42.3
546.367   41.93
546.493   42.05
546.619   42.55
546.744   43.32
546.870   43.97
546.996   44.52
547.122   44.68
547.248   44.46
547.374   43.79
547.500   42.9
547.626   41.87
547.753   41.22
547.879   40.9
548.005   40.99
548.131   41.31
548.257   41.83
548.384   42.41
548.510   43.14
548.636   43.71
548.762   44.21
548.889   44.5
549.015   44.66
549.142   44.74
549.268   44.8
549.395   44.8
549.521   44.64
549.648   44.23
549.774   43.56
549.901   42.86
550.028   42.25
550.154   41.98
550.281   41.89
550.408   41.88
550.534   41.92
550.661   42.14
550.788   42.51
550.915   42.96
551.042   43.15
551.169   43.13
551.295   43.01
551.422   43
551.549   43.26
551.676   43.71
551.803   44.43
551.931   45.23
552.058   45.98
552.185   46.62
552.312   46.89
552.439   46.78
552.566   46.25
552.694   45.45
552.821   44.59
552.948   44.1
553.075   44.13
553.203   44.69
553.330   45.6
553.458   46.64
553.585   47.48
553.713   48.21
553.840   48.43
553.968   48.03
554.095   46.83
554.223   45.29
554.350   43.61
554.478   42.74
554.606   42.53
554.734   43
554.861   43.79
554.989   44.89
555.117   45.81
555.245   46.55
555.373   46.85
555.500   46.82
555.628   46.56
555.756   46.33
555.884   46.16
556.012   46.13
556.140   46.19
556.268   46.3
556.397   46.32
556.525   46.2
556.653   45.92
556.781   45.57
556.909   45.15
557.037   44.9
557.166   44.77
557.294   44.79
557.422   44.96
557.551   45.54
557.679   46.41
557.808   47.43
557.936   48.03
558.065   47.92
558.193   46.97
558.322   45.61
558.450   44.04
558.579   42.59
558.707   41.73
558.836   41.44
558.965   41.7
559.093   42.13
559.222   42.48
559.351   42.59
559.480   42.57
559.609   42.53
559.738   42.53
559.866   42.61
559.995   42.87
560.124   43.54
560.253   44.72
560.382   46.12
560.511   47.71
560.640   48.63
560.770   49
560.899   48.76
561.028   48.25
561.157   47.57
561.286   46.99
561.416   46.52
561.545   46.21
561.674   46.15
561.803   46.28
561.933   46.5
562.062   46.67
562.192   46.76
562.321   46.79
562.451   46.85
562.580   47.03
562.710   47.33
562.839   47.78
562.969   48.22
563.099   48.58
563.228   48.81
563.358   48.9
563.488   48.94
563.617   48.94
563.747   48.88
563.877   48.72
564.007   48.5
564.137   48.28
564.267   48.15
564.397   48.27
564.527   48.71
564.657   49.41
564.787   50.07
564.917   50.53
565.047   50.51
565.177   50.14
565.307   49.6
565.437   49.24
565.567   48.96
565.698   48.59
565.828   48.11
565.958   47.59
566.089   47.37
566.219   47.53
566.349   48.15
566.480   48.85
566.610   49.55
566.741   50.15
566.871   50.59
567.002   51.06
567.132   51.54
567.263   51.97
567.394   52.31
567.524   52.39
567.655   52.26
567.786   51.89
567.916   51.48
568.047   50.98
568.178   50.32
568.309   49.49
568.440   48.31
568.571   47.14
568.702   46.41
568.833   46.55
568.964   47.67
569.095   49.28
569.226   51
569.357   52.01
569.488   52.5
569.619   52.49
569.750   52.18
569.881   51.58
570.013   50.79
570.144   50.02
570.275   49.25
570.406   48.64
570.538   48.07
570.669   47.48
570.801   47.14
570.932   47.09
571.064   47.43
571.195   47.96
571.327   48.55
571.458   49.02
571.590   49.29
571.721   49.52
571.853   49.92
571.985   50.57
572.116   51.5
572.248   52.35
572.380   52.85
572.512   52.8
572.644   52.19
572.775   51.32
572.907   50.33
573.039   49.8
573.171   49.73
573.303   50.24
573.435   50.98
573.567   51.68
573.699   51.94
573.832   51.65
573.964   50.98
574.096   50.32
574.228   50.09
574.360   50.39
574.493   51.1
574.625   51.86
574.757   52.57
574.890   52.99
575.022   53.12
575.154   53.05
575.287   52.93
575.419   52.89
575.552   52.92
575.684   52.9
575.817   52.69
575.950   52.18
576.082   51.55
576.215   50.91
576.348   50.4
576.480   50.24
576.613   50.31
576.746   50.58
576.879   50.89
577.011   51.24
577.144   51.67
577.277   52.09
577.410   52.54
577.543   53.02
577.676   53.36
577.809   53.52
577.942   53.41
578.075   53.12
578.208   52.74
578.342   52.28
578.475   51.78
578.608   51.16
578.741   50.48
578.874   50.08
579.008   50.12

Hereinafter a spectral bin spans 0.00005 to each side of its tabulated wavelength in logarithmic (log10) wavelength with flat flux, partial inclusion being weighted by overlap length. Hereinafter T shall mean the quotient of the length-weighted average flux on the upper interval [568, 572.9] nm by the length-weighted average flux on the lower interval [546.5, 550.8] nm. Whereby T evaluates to 1.2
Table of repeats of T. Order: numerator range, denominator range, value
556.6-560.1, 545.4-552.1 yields 1.03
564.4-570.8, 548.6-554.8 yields 1.12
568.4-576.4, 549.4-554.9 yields 1.14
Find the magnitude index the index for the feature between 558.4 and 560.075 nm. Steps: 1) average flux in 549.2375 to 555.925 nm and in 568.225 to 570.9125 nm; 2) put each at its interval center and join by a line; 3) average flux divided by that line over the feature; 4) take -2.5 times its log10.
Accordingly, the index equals 0.10 mag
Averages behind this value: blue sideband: 44.7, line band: 42.4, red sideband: 49.4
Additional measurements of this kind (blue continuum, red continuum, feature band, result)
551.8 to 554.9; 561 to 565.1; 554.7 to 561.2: 0.03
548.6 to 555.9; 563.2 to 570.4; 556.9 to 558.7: 0.02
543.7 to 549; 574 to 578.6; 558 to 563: 0.04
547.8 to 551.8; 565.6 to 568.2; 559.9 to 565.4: 0.01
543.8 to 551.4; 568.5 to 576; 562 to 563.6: 0.00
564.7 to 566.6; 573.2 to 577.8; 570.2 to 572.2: 0.04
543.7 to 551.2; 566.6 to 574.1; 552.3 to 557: -0.01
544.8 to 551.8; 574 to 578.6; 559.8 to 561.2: 0.01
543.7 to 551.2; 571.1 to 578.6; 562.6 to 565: -0.02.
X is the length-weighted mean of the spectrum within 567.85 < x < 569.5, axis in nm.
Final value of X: 49.4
